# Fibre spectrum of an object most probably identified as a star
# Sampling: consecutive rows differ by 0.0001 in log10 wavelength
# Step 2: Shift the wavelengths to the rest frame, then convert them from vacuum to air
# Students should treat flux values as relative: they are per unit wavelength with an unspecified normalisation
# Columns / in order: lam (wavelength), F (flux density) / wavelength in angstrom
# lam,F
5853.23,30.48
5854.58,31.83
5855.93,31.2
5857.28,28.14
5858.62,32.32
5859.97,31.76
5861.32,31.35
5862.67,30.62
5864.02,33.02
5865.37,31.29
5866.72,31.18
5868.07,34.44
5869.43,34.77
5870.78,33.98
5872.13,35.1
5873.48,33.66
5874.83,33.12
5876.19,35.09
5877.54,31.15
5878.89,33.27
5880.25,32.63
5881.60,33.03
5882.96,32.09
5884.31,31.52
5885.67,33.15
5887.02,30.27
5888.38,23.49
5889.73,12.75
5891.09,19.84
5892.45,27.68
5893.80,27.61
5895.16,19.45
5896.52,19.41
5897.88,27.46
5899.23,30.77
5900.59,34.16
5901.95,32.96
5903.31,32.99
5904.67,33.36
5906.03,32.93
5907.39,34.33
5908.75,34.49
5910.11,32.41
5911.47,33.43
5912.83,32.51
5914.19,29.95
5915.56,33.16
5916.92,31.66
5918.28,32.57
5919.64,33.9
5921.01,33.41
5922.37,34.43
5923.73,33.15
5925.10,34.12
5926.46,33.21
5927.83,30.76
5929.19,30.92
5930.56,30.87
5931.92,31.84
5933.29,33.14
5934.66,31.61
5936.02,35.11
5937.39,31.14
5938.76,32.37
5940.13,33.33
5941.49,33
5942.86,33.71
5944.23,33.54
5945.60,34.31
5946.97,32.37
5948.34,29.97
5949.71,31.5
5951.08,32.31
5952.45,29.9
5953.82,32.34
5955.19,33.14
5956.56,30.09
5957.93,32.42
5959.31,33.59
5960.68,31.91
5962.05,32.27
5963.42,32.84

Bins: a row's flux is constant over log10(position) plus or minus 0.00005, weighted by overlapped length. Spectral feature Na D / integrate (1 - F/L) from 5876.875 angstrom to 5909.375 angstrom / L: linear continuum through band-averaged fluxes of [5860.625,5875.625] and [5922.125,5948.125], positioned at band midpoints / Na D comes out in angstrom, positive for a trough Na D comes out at 3.6 angstrom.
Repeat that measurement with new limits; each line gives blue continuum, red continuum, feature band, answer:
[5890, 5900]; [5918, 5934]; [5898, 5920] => -3.8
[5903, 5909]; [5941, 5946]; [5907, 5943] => 0.9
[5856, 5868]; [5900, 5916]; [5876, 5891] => 1.3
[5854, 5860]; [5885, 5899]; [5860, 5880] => -3.2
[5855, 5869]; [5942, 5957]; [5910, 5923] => -0.3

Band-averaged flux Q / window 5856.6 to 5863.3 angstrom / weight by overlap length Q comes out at 30.9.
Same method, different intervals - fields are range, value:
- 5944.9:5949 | 32.2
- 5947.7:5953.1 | 30.9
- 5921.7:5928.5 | 33.1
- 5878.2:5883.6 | 32.7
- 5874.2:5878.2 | 33.1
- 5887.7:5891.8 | 18.7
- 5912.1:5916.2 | 31.8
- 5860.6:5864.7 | 31.7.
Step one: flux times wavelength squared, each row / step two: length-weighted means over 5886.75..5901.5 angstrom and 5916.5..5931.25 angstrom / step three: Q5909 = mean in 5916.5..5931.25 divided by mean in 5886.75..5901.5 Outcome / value 1.3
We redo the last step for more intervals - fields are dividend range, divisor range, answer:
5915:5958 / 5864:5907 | 1.09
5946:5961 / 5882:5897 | 1.28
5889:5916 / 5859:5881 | 0.89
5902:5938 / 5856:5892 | 1.08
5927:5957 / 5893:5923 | 1.04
